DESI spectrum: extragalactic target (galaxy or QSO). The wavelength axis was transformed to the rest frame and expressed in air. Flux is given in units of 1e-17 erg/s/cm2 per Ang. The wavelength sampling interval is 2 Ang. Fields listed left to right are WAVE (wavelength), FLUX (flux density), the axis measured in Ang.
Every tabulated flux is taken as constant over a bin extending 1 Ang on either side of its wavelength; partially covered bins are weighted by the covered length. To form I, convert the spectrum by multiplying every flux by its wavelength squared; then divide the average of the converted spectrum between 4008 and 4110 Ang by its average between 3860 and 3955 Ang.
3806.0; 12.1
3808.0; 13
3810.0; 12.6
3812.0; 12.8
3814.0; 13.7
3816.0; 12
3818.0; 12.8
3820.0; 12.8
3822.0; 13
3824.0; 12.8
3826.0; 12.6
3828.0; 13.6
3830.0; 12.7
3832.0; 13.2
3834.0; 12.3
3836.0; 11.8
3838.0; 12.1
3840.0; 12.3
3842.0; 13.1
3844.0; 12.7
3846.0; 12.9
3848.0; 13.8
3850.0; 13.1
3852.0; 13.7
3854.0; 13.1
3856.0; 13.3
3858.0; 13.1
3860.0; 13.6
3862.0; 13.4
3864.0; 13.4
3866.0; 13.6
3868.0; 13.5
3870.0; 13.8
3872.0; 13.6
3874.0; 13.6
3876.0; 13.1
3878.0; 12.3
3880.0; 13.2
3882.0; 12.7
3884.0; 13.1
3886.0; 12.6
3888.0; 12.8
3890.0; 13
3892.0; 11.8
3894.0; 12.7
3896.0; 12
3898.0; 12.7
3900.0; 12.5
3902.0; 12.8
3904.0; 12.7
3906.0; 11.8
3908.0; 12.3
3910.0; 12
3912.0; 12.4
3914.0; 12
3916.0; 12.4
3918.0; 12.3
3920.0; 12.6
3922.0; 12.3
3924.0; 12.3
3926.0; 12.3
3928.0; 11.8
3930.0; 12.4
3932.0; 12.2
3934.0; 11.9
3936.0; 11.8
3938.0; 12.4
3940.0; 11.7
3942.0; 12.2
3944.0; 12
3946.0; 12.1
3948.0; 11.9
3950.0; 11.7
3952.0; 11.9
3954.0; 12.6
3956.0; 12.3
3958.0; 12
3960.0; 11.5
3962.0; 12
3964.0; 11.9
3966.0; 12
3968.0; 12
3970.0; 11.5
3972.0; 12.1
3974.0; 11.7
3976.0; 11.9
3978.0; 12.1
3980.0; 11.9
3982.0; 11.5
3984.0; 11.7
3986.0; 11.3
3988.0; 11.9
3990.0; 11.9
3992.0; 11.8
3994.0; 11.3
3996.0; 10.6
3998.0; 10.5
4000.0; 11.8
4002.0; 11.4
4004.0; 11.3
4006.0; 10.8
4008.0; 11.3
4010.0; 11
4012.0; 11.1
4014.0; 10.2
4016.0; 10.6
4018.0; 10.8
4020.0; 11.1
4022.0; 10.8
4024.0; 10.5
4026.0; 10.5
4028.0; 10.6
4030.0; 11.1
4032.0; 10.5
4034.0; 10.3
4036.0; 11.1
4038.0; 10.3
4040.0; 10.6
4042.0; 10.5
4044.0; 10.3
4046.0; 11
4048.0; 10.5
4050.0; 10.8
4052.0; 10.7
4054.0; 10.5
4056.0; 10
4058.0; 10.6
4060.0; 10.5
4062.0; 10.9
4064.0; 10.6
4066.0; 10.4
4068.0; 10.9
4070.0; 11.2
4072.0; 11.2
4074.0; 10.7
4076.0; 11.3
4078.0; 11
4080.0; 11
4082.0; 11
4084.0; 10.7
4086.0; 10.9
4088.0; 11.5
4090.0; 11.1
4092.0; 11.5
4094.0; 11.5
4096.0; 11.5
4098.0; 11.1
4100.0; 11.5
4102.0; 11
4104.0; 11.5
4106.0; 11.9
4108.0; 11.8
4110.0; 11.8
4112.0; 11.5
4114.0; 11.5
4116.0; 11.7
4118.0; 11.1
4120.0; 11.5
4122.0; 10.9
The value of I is 0.9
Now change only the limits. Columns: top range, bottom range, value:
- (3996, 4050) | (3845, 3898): 0.89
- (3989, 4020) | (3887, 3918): 0.94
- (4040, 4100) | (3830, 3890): 0.93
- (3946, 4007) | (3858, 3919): 0.96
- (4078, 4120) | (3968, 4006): 1.04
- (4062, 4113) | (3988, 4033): 1.06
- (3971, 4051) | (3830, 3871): 0.92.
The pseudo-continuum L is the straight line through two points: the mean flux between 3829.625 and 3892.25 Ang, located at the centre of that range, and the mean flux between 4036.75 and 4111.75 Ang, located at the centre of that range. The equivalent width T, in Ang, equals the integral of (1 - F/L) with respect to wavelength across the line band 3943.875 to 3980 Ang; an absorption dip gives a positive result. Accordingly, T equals 0.3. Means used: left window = 13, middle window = 12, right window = 11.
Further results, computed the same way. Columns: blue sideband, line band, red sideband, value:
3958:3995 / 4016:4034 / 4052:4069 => 0.60 Ang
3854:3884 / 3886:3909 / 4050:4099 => 0.87 Ang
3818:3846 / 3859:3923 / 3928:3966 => -2.14 Ang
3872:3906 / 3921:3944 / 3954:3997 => 0.25 Ang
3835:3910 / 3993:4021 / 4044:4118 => 1.75 Ang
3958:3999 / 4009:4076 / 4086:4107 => 4.80 Ang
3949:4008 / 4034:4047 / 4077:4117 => 1.02 Ang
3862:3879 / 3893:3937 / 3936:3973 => 1.22 Ang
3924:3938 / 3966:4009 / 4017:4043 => -0.99 Ang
